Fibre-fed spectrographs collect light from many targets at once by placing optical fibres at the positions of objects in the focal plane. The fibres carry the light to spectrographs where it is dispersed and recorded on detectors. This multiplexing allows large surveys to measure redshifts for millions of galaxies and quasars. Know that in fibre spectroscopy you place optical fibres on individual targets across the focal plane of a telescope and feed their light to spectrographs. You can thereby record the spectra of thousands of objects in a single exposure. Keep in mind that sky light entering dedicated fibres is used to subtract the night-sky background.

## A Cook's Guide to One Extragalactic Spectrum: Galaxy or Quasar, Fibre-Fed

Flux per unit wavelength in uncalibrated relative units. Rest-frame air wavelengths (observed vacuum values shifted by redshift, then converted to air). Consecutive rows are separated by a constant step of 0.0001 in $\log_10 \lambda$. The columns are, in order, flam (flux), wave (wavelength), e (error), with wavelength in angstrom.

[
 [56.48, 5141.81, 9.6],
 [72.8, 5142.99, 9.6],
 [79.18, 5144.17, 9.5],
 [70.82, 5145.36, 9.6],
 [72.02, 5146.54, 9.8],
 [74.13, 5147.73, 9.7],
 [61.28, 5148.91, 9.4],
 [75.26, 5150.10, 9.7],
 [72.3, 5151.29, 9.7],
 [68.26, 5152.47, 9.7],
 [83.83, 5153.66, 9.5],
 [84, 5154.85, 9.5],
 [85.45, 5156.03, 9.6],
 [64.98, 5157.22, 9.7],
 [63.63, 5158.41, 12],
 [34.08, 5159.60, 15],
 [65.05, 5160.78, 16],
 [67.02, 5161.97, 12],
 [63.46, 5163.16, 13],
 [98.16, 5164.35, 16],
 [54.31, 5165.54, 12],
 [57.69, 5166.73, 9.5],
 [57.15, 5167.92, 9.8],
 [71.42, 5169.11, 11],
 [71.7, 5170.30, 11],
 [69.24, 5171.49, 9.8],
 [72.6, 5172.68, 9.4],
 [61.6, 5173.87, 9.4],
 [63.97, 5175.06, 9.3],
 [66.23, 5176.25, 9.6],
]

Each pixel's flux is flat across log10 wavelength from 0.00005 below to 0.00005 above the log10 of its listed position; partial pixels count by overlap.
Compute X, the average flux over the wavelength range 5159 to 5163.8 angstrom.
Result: 57.8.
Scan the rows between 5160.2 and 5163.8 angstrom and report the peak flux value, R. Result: 67.02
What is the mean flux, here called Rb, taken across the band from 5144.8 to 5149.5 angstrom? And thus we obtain 69.6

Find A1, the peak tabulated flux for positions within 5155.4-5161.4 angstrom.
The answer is 85.45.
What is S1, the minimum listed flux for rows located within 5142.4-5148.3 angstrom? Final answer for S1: 70.82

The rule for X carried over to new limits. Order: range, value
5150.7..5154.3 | 74.9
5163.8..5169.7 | 67.5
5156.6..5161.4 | 57.1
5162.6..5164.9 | 80.7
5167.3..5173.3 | 68.4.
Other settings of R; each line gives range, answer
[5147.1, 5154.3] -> 83.83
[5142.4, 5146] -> 79.18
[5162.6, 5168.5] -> 98.16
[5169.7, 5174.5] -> 72.6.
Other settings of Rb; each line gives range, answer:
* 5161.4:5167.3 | 68.1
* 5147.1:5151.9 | 70.7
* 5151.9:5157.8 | 77.3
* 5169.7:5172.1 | 70.5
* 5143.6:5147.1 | 74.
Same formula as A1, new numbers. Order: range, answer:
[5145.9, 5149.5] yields 74.13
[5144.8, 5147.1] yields 72.02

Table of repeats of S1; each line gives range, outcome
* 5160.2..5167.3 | 54.31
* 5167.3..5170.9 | 57.15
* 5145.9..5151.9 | 61.28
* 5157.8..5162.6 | 34.08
